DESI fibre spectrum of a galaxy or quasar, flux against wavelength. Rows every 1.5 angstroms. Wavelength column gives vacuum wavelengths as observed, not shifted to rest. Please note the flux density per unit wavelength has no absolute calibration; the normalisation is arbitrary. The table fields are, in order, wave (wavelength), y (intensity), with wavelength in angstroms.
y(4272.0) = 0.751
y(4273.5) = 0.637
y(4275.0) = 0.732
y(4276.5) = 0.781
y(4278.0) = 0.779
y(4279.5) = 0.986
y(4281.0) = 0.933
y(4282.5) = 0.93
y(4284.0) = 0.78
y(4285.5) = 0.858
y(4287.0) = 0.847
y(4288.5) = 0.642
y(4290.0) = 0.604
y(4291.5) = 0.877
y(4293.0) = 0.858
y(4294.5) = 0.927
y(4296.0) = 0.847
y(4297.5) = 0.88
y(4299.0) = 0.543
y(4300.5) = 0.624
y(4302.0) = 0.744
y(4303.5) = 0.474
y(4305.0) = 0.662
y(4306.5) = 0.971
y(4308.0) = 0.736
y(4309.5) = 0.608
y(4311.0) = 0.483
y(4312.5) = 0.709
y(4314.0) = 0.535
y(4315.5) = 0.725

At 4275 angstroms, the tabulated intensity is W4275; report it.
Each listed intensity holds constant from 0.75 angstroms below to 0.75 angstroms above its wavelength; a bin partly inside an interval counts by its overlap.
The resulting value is 0.732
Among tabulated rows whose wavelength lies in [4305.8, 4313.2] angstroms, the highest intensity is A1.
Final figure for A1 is 0.971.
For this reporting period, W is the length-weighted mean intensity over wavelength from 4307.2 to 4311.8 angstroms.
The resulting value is 0.614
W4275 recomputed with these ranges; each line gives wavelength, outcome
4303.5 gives 0.474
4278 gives 0.779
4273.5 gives 0.637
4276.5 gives 0.781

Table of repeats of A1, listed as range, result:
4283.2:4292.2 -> 0.877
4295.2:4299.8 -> 0.88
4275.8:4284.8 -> 0.986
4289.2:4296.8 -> 0.927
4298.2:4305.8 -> 0.744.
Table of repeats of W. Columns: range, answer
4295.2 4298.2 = 0.864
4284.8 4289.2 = 0.783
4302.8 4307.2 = 0.702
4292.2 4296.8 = 0.877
